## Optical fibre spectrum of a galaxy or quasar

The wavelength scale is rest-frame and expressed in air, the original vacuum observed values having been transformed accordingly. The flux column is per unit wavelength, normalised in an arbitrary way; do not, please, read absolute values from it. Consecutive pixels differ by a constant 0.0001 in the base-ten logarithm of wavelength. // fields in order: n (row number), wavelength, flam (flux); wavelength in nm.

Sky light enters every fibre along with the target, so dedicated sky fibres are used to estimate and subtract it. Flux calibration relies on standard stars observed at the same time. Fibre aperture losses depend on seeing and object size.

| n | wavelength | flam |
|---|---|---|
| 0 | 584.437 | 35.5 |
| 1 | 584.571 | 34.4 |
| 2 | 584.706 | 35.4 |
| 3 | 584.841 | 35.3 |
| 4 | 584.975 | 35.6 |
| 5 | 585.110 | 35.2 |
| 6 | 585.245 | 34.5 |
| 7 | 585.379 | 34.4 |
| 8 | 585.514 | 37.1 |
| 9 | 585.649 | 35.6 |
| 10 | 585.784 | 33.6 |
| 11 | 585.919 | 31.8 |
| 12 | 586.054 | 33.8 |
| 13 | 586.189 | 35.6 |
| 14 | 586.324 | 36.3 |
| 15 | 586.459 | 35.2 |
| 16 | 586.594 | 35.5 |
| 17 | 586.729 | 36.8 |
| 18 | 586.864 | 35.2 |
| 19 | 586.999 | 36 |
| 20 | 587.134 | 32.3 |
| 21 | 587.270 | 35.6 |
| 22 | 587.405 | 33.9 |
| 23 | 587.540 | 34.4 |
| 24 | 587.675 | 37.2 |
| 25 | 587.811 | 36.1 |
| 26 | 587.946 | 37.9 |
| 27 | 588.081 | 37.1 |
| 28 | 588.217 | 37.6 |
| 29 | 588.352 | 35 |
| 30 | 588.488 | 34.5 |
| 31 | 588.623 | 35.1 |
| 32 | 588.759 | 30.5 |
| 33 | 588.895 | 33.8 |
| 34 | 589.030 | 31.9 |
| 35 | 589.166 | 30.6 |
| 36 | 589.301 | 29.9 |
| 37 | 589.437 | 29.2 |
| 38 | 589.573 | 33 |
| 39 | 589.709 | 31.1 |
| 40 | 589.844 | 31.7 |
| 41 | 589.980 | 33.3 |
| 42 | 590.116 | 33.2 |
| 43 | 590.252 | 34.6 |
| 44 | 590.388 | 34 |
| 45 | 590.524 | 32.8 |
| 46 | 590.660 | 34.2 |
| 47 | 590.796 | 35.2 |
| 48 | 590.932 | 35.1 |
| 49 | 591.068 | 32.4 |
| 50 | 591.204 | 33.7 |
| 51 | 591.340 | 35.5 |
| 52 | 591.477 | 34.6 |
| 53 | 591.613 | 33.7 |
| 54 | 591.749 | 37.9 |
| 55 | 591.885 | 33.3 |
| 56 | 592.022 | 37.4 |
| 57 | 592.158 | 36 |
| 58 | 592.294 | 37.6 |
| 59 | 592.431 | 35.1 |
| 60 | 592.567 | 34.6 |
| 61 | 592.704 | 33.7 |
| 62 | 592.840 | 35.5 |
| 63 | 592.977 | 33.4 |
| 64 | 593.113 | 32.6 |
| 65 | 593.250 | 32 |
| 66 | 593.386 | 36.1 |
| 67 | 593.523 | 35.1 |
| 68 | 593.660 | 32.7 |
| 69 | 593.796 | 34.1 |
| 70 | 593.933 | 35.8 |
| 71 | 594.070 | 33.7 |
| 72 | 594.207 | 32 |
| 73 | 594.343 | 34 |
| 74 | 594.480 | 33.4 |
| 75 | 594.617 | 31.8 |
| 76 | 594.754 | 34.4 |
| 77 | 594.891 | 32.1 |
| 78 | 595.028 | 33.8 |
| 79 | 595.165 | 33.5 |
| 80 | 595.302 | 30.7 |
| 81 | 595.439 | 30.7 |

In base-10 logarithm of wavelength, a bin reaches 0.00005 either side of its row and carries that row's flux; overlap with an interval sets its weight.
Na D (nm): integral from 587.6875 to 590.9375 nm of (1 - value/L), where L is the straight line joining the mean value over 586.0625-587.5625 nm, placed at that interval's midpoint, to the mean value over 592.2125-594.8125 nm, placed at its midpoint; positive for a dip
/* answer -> 0.10 nm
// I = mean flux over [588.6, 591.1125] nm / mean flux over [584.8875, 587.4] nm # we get 0.9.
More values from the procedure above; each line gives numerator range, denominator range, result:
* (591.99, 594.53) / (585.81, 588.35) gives 0.97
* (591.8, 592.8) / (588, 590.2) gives 1.07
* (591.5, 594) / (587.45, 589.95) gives 1.03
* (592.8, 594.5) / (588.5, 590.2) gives 1.06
